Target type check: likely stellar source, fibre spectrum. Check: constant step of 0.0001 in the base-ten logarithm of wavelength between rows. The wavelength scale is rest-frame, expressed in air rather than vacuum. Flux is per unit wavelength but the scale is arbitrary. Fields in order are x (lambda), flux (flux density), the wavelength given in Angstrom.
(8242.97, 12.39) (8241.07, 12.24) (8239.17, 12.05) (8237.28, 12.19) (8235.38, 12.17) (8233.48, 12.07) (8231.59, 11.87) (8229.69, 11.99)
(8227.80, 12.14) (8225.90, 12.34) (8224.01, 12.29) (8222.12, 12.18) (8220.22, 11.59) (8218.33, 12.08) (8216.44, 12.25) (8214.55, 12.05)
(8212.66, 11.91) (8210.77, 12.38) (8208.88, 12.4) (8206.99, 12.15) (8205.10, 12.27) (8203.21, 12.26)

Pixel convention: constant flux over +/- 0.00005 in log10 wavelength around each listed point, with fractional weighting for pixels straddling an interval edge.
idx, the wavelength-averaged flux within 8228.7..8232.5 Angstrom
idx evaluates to 11.9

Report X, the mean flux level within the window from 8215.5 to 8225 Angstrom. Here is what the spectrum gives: 12.1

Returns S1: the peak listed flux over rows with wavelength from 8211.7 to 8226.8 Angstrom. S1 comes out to 12.34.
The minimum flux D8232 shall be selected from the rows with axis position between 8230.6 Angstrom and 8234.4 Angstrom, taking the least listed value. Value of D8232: 11.87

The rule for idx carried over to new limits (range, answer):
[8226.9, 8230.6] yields 12.1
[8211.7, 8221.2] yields 12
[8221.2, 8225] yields 12.3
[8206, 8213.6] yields 12.2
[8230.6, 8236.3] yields 12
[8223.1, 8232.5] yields 12.1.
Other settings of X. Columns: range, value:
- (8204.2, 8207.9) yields 12.2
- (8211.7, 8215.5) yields 12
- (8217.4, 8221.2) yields 11.8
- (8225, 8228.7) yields 12.2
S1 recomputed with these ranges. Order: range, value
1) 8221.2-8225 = 12.29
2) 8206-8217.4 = 12.4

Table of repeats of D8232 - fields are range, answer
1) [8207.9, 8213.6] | 11.91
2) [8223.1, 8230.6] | 11.99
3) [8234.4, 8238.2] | 12.17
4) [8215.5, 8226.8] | 11.59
